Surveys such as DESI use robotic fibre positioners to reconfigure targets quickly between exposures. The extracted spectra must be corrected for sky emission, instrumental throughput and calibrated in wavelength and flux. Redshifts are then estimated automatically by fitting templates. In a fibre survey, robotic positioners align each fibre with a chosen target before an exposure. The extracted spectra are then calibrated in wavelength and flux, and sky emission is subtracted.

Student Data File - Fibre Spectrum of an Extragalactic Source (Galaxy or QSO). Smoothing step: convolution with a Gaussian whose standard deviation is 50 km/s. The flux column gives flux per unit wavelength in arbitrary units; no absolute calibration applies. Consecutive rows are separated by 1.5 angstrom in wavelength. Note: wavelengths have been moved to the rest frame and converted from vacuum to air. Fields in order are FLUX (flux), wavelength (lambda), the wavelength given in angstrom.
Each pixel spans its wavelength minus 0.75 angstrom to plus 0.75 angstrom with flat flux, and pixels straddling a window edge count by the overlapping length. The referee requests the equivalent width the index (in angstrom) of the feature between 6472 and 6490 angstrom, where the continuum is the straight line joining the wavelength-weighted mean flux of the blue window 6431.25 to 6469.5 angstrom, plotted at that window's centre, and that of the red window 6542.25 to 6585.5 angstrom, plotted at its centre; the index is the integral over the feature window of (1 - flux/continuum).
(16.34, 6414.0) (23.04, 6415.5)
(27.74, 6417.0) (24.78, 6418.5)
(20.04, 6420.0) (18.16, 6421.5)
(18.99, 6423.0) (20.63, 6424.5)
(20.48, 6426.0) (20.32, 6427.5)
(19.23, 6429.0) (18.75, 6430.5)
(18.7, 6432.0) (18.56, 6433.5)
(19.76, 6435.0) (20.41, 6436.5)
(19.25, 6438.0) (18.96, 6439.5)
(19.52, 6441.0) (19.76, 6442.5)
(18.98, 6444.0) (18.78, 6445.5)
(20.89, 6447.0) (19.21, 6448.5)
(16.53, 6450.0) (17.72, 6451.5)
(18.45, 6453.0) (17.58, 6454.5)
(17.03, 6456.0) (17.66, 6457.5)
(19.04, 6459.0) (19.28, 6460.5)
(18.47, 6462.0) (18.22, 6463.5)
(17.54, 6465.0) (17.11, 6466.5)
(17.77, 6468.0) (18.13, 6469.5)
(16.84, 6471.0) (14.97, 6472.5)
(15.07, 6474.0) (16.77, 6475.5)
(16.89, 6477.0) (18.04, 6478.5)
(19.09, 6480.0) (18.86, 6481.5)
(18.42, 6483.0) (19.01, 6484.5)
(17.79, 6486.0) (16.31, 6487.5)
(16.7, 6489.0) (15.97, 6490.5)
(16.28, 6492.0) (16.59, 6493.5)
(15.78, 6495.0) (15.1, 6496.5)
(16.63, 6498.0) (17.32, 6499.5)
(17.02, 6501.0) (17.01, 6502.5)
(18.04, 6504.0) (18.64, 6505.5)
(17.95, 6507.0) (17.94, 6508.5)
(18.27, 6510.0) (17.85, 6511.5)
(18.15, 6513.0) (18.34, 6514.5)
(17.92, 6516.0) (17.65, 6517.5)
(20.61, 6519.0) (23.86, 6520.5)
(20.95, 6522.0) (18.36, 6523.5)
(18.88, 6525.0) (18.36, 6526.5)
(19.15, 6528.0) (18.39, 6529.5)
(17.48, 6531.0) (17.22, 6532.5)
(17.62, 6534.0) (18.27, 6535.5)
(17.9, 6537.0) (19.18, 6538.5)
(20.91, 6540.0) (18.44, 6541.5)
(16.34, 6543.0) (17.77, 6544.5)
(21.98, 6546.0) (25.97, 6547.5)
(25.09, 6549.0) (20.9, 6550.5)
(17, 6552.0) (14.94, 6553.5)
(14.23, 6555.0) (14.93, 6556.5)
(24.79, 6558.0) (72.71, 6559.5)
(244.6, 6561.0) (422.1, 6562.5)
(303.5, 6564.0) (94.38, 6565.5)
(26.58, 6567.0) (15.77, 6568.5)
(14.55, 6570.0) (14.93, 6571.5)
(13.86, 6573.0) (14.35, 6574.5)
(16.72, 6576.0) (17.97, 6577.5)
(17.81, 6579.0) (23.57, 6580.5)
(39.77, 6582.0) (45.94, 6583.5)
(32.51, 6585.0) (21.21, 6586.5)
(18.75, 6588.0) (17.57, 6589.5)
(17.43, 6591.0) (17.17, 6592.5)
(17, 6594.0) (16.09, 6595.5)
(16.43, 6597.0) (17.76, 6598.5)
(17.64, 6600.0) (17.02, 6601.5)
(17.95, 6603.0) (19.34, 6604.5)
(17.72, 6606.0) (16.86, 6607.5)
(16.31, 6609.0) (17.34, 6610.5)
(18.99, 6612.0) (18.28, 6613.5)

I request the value 7.19 angstrom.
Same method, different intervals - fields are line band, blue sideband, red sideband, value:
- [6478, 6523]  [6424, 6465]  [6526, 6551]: 3.1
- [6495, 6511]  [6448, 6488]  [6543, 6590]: 6.9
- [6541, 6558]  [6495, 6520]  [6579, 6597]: 1.4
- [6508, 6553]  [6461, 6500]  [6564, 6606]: 6.1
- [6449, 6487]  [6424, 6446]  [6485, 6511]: 1.0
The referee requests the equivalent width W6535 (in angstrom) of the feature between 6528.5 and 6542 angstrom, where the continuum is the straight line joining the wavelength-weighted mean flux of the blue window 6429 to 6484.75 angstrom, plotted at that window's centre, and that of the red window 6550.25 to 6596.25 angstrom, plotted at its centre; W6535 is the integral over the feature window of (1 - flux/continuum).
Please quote 7.6 angstrom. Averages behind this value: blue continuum 18.3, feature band 18.4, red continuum 54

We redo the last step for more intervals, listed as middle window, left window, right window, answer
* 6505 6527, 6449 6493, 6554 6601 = 9.2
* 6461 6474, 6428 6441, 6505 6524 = 1.3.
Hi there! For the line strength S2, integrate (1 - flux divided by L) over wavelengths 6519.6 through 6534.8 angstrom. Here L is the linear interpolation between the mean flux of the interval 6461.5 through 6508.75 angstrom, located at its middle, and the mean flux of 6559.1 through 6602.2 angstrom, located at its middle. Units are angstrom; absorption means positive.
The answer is 6.7 angstrom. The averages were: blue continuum 17.2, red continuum 56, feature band 19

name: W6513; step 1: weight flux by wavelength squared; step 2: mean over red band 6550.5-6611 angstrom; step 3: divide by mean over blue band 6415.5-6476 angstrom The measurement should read 2.48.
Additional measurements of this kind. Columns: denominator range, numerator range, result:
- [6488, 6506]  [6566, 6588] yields 1.42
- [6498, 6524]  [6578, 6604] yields 1.20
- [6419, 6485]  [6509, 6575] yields 2.36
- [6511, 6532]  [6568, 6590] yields 1.17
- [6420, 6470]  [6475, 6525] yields 0.97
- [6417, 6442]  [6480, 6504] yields 0.87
